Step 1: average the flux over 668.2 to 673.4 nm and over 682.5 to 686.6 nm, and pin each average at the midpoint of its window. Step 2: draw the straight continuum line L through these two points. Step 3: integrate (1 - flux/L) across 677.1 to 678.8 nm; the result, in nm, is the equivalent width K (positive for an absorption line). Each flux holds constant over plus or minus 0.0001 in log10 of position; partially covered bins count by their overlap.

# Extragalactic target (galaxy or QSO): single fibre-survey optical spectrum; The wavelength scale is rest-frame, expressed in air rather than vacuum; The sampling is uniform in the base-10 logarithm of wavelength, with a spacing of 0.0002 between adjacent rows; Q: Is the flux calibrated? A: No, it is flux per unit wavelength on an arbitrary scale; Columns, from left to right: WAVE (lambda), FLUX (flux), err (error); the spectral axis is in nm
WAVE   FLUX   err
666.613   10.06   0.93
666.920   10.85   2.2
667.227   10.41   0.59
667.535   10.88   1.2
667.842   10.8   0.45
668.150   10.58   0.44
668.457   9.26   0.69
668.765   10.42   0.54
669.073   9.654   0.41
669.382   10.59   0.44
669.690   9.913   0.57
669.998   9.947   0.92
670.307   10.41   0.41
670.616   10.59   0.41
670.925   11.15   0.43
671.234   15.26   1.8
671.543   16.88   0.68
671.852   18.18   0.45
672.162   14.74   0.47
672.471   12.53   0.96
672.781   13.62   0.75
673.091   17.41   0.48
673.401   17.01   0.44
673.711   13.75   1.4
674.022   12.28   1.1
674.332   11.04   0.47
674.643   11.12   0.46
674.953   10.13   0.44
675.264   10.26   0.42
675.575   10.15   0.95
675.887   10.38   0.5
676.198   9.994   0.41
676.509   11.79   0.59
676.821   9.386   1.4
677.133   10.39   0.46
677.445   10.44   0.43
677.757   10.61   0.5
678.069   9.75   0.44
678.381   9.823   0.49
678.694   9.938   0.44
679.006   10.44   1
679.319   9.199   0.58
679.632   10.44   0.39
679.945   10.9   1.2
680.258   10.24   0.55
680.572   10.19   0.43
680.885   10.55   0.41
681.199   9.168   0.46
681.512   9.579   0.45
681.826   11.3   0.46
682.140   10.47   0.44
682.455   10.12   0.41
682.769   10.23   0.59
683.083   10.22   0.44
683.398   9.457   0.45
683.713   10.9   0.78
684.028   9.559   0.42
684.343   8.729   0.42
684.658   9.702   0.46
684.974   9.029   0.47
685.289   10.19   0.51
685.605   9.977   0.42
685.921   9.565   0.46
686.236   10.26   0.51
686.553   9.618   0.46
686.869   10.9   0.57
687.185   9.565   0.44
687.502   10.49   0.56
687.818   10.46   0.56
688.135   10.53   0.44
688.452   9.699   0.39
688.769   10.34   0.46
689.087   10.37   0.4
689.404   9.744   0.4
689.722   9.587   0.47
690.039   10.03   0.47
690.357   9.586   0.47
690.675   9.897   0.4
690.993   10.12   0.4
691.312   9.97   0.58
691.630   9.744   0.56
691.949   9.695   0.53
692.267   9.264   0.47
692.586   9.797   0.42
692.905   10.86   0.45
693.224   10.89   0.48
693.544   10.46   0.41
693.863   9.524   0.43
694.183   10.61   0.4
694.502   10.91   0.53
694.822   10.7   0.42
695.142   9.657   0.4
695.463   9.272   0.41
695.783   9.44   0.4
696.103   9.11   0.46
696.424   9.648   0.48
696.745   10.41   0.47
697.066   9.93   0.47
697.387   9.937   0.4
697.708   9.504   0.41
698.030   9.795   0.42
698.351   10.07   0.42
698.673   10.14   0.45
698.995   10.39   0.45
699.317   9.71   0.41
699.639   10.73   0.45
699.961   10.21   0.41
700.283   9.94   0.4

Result 0.16 nm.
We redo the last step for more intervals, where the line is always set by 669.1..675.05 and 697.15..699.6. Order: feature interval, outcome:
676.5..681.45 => 0.82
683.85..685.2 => 0.26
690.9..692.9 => 0.16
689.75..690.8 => 0.10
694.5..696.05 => 0.07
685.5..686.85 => 0.17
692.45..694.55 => 0.02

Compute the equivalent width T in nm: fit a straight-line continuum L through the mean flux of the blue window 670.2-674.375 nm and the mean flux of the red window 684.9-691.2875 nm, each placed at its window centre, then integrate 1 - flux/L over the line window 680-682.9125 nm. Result 0.365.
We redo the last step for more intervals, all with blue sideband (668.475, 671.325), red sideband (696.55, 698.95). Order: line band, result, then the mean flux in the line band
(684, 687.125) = 0.165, 9.76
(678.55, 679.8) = 0.054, 10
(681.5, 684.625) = 0.091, 10.1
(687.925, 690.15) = 0.034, 10.1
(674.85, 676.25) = 0.048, 10.2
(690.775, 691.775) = 0.020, 9.94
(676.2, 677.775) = 0.009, 10.5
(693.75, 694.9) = -0.044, 10.5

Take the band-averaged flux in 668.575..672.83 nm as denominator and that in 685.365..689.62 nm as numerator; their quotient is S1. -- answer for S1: 0.8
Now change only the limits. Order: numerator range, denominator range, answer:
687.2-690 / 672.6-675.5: 0.79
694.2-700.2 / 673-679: 0.89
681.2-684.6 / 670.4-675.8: 0.76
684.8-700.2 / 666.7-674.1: 0.81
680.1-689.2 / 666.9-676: 0.83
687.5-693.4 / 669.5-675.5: 0.78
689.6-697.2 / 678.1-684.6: 0.99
